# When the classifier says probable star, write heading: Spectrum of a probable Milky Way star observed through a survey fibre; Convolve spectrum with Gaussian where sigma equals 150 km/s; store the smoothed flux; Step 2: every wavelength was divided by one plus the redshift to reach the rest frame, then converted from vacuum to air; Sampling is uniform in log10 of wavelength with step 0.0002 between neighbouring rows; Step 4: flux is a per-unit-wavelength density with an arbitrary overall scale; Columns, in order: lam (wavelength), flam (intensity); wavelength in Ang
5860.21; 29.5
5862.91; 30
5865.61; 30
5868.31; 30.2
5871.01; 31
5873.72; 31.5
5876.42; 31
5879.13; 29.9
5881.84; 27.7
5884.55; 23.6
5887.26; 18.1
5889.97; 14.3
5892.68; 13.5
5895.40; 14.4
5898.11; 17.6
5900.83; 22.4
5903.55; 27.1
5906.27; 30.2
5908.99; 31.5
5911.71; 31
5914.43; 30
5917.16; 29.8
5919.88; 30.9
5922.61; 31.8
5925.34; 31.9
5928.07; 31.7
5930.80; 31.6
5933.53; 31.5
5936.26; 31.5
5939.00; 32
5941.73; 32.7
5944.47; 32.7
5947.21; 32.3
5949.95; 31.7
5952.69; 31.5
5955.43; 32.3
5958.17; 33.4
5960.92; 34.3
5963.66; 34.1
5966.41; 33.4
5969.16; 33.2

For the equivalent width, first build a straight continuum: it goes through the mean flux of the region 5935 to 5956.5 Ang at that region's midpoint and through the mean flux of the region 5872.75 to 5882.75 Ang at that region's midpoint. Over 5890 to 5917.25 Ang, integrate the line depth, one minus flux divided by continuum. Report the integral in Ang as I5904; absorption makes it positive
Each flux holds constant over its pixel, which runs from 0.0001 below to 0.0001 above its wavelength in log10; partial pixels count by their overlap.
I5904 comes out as 6.07 Ang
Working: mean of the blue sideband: 30.1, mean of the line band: 24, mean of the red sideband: 32.1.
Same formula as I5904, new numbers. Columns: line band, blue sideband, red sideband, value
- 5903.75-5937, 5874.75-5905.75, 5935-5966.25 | -4.5 Ang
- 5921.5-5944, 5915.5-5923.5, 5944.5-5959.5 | -0.4 Ang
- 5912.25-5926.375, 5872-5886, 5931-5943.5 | 0.0 Ang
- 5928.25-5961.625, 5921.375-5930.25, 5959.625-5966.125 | 0.7 Ang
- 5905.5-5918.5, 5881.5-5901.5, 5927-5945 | -3.2 Ang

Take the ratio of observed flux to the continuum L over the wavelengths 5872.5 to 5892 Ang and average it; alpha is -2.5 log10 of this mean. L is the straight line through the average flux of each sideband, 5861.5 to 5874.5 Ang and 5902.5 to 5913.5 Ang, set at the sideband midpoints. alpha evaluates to 0.22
